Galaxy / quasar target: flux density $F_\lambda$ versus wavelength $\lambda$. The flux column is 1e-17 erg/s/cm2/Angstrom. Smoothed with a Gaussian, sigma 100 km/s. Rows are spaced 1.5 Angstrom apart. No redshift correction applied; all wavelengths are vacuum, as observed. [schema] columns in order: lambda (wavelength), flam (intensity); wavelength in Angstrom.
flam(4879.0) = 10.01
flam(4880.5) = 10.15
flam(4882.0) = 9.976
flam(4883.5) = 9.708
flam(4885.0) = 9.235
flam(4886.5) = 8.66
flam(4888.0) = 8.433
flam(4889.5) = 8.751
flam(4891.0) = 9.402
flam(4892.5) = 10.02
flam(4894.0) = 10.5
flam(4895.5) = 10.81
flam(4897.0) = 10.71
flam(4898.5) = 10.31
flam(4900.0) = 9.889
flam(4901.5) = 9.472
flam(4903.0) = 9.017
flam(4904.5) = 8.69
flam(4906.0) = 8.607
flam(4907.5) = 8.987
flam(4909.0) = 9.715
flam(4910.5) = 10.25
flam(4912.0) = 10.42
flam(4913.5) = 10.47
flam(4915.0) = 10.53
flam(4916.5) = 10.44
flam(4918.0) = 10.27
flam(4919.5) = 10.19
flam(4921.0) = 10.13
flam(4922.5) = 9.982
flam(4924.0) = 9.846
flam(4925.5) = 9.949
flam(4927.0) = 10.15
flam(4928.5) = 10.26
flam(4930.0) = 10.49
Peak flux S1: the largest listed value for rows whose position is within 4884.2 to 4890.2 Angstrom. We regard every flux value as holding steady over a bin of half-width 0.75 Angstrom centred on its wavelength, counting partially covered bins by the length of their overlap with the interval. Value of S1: 9.235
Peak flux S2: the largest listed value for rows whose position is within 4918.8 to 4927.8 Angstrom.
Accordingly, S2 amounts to 10.19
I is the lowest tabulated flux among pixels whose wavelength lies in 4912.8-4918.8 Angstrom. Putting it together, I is 10.27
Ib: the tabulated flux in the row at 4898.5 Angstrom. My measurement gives 10.31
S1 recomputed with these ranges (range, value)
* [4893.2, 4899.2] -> 10.81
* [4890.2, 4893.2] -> 10.02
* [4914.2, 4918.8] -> 10.53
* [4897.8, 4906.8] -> 10.31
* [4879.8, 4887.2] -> 10.15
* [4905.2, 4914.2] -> 10.47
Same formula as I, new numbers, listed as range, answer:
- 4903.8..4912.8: 8.607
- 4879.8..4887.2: 8.66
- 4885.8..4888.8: 8.433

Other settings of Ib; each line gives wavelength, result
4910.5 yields 10.25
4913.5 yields 10.47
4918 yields 10.27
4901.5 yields 9.472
